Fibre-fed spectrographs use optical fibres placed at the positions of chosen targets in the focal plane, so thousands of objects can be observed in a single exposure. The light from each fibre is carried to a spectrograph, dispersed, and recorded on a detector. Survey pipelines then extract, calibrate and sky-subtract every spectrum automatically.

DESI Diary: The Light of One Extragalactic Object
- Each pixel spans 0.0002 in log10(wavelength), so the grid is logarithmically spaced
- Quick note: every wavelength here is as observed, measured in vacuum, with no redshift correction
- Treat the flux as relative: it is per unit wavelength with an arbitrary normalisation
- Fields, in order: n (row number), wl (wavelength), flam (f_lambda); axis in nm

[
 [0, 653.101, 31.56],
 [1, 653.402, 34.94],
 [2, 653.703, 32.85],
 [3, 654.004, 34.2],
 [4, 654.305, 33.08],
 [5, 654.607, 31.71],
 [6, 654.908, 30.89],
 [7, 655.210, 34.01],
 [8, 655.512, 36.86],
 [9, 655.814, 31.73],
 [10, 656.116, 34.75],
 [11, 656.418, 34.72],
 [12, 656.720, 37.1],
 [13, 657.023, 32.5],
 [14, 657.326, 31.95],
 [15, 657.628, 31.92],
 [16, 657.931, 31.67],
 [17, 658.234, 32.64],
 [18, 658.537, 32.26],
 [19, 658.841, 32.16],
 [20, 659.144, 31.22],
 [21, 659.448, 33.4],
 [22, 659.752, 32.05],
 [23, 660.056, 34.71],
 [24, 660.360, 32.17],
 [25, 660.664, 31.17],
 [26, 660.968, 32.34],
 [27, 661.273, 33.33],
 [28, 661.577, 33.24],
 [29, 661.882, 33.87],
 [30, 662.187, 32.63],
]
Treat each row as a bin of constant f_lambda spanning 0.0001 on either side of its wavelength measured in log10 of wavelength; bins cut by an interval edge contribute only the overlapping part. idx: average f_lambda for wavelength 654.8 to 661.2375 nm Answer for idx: 33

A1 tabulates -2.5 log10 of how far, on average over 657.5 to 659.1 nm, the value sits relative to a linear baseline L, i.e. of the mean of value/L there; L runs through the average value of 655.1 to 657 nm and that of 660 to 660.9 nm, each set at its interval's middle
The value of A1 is 0.05 mag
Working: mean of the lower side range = 34.7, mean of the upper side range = 32.5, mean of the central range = 32.1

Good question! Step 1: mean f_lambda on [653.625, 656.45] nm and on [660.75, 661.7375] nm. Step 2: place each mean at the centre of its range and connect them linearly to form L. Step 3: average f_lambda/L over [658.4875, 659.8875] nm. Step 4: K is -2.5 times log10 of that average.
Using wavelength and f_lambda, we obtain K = 0.03 mag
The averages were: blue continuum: 33.4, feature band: 32.2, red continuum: 32.9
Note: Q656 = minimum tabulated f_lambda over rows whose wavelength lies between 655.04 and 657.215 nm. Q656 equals 31.73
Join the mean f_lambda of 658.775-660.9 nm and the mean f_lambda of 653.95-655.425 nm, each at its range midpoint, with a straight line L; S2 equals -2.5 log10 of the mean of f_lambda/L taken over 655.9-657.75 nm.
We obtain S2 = -0.04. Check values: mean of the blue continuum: 32.9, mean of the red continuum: 32.4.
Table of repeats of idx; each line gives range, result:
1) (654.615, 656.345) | 33.5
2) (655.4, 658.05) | 33.7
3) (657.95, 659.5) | 32.2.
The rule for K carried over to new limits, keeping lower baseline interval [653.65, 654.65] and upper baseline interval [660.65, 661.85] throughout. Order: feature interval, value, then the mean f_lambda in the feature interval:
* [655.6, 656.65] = -0.038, 34.2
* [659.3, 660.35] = -0.011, 33.2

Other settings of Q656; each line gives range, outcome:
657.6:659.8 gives 31.22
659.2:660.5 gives 32.05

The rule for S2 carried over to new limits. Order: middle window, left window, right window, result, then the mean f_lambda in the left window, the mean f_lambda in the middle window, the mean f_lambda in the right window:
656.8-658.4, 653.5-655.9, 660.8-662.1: 0.03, 33.2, 32.4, 33.1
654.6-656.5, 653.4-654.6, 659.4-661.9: -0.01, 33.4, 33.6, 32.8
